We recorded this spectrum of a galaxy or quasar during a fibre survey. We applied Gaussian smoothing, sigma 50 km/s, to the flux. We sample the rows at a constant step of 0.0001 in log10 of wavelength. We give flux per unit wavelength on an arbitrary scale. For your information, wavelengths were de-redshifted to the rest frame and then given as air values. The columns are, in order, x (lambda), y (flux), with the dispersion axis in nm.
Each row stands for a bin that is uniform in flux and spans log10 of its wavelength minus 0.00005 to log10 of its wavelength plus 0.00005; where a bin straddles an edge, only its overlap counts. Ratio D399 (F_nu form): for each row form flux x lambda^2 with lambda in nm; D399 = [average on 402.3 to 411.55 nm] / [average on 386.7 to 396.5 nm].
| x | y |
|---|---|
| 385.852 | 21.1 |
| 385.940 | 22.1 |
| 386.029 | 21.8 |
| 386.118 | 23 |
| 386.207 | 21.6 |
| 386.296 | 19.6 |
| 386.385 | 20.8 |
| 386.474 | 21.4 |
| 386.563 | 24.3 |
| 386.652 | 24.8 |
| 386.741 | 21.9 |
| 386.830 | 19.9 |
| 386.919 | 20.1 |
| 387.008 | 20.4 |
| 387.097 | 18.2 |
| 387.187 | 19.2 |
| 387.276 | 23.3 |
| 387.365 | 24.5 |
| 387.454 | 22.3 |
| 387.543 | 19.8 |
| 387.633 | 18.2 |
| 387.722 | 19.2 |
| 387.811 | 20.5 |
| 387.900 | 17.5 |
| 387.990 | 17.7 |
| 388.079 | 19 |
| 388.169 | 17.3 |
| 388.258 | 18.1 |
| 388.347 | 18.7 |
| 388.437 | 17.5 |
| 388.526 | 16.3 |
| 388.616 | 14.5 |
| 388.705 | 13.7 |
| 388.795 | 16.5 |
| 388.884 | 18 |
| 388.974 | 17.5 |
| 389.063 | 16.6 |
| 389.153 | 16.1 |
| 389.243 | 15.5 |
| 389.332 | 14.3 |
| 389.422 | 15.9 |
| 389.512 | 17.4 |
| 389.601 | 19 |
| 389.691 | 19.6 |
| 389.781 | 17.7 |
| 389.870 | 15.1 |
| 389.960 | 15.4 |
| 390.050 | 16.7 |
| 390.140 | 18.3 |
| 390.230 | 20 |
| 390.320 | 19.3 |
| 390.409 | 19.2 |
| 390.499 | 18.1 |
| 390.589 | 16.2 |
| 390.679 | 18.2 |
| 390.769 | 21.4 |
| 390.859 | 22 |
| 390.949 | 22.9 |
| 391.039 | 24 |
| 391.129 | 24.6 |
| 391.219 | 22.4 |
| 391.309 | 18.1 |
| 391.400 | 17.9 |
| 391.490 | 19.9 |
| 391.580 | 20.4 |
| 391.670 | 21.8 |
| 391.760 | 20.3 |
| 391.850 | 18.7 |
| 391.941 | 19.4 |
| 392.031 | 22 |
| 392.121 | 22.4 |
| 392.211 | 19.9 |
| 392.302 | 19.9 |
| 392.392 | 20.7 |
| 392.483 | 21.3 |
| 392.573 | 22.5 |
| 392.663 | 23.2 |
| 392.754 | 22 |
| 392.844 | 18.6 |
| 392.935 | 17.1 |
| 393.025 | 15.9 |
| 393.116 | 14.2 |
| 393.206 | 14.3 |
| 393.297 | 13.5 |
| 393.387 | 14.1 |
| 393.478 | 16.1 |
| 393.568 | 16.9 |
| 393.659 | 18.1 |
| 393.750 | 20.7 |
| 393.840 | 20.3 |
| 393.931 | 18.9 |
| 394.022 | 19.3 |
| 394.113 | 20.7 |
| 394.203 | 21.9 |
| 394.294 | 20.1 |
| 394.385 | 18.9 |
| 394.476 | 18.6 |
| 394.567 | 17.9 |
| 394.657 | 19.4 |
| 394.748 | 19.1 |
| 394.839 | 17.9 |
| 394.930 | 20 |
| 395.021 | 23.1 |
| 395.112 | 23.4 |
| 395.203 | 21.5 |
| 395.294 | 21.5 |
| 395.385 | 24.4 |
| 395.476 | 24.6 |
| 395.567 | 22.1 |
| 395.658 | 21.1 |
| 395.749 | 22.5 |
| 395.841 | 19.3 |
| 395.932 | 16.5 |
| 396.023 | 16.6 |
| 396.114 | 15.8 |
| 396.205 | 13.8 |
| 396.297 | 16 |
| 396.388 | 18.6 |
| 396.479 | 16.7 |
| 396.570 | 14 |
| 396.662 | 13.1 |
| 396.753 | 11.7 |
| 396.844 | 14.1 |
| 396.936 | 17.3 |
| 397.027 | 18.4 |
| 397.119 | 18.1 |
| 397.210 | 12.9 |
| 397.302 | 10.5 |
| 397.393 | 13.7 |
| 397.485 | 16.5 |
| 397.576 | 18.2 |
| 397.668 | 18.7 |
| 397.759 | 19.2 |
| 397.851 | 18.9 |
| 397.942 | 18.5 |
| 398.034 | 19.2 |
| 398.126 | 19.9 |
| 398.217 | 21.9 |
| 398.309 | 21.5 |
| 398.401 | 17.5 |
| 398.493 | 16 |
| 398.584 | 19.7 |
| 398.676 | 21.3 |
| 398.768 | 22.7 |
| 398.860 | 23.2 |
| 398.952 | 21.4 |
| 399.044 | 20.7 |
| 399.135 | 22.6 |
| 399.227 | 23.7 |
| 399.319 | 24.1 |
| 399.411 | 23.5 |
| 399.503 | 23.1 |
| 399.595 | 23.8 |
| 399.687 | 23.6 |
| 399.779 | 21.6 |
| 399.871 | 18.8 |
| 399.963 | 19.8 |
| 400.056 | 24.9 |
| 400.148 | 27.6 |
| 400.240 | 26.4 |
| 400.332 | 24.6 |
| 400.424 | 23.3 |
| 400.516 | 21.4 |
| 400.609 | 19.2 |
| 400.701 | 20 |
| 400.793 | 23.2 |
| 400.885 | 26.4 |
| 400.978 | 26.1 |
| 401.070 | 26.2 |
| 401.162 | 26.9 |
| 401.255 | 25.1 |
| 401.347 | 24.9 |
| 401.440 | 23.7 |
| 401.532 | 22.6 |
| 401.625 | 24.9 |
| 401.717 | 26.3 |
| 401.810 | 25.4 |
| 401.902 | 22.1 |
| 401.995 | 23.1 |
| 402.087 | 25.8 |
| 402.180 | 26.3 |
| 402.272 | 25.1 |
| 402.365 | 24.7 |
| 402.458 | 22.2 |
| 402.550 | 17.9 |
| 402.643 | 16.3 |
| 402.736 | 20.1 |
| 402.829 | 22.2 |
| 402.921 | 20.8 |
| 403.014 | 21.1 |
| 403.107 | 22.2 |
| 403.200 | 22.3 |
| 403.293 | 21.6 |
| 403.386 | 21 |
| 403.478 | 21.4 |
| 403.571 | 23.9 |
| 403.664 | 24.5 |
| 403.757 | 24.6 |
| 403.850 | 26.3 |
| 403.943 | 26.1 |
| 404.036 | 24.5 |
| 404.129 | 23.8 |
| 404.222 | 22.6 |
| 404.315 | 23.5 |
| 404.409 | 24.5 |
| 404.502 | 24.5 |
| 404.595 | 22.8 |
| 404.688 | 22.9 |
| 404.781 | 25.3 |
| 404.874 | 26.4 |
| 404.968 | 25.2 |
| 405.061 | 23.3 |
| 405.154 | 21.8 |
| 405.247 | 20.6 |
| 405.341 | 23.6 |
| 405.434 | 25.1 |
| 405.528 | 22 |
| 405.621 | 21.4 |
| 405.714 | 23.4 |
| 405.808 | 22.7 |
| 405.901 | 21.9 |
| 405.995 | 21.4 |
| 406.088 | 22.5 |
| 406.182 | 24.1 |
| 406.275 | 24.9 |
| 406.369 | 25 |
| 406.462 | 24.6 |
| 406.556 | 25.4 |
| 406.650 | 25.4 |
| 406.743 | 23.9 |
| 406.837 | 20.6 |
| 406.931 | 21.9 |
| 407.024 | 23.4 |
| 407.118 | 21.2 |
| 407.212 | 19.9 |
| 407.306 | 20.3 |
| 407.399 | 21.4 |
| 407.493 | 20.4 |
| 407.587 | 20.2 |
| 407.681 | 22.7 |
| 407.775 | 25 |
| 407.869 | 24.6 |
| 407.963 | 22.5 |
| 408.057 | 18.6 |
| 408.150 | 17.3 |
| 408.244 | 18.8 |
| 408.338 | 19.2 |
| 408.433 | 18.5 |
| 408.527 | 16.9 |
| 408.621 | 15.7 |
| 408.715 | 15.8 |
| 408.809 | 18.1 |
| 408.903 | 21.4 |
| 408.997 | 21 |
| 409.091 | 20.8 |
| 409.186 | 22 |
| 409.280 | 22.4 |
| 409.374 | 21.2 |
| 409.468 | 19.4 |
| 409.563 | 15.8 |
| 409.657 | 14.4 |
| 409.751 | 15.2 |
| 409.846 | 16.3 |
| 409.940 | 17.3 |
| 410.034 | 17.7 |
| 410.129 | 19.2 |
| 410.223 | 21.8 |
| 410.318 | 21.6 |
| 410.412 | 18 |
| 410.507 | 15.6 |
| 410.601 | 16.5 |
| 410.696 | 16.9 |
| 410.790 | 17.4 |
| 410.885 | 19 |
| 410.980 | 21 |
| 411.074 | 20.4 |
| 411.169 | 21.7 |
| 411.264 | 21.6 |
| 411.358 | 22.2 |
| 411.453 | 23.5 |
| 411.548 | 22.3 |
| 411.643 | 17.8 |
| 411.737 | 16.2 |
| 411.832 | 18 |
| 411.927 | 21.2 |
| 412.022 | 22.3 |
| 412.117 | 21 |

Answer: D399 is 1.21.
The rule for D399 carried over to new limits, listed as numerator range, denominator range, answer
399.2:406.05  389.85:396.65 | 1.27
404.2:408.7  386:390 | 1.29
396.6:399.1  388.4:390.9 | 1.08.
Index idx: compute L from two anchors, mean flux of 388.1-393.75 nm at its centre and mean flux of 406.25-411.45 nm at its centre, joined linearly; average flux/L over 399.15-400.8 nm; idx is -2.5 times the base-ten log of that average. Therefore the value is -0.18 mag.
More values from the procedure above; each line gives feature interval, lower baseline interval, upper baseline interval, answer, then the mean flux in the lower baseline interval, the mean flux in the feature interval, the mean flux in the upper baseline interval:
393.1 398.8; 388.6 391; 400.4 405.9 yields 0.11 mag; 17.7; 18.3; 23.3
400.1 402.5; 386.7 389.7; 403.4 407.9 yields -0.11 mag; 18.3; 24.4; 23.3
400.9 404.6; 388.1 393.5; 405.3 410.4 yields -0.17 mag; 18.5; 23.5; 20.9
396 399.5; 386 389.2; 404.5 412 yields 0.11 mag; 19.4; 18.2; 20.8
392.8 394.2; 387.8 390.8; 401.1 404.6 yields 0.11 mag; 17.4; 17.4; 23.4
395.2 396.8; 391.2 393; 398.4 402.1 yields 0.19 mag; 20.3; 18.2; 23.2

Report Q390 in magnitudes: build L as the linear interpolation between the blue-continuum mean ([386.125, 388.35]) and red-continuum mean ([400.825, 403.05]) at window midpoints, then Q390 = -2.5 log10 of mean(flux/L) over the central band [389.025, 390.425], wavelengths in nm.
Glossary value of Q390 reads 0.21 mag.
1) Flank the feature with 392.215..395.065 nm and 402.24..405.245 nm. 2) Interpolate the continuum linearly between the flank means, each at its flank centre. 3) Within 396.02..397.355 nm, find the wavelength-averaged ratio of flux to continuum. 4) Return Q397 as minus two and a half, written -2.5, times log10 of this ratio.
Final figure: 0.31 mag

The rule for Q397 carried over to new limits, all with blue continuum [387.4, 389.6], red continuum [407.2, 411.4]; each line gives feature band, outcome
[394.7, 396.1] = -0.149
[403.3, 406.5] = -0.234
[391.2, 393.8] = -0.069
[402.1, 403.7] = -0.172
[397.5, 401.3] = -0.189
